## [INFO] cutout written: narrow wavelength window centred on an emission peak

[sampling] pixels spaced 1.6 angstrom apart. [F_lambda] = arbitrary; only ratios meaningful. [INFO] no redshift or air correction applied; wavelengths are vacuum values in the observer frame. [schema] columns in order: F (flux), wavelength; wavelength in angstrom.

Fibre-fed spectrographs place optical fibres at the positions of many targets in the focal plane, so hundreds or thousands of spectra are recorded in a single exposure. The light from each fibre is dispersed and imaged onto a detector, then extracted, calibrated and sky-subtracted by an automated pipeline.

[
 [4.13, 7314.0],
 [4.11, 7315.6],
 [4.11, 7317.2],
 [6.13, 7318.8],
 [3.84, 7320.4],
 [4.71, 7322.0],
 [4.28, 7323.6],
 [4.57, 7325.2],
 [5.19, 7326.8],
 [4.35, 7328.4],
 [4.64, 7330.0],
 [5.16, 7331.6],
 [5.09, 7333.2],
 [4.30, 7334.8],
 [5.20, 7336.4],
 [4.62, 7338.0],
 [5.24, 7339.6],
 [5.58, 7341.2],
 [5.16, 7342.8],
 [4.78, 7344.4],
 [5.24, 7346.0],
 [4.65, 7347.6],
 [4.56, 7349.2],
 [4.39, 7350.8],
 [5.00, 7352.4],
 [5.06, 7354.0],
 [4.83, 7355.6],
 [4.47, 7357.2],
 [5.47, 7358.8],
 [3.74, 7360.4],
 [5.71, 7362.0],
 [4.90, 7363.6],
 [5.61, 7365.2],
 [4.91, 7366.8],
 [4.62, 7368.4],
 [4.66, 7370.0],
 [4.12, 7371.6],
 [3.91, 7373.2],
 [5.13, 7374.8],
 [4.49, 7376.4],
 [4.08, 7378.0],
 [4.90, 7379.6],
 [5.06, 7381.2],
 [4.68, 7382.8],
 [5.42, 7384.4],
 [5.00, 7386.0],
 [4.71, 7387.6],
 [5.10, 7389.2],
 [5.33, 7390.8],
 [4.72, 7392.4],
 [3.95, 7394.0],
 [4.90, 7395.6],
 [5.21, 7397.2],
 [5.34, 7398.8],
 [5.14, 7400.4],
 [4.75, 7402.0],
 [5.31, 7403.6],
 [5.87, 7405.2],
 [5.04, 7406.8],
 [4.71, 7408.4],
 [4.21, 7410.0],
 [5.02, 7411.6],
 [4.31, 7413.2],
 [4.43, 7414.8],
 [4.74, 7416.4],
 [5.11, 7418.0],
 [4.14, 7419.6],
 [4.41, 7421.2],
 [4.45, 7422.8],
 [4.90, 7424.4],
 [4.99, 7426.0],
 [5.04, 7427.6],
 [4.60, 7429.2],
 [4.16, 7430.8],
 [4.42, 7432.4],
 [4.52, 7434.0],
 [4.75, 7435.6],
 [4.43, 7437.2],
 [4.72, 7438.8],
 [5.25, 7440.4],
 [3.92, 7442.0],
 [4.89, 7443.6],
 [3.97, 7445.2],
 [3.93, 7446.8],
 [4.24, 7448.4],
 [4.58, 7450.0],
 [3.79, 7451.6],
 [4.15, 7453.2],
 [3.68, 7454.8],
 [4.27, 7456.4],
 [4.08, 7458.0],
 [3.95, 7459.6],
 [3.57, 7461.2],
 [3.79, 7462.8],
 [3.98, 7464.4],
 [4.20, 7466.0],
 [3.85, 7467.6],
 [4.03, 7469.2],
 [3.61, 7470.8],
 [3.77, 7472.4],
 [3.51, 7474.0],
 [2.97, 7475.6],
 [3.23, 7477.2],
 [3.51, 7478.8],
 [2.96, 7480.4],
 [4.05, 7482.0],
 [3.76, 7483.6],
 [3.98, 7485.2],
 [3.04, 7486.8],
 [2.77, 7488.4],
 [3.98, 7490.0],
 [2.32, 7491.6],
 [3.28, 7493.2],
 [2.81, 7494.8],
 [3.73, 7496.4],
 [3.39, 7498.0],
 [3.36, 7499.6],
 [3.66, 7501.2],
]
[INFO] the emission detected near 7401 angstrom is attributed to Mg II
